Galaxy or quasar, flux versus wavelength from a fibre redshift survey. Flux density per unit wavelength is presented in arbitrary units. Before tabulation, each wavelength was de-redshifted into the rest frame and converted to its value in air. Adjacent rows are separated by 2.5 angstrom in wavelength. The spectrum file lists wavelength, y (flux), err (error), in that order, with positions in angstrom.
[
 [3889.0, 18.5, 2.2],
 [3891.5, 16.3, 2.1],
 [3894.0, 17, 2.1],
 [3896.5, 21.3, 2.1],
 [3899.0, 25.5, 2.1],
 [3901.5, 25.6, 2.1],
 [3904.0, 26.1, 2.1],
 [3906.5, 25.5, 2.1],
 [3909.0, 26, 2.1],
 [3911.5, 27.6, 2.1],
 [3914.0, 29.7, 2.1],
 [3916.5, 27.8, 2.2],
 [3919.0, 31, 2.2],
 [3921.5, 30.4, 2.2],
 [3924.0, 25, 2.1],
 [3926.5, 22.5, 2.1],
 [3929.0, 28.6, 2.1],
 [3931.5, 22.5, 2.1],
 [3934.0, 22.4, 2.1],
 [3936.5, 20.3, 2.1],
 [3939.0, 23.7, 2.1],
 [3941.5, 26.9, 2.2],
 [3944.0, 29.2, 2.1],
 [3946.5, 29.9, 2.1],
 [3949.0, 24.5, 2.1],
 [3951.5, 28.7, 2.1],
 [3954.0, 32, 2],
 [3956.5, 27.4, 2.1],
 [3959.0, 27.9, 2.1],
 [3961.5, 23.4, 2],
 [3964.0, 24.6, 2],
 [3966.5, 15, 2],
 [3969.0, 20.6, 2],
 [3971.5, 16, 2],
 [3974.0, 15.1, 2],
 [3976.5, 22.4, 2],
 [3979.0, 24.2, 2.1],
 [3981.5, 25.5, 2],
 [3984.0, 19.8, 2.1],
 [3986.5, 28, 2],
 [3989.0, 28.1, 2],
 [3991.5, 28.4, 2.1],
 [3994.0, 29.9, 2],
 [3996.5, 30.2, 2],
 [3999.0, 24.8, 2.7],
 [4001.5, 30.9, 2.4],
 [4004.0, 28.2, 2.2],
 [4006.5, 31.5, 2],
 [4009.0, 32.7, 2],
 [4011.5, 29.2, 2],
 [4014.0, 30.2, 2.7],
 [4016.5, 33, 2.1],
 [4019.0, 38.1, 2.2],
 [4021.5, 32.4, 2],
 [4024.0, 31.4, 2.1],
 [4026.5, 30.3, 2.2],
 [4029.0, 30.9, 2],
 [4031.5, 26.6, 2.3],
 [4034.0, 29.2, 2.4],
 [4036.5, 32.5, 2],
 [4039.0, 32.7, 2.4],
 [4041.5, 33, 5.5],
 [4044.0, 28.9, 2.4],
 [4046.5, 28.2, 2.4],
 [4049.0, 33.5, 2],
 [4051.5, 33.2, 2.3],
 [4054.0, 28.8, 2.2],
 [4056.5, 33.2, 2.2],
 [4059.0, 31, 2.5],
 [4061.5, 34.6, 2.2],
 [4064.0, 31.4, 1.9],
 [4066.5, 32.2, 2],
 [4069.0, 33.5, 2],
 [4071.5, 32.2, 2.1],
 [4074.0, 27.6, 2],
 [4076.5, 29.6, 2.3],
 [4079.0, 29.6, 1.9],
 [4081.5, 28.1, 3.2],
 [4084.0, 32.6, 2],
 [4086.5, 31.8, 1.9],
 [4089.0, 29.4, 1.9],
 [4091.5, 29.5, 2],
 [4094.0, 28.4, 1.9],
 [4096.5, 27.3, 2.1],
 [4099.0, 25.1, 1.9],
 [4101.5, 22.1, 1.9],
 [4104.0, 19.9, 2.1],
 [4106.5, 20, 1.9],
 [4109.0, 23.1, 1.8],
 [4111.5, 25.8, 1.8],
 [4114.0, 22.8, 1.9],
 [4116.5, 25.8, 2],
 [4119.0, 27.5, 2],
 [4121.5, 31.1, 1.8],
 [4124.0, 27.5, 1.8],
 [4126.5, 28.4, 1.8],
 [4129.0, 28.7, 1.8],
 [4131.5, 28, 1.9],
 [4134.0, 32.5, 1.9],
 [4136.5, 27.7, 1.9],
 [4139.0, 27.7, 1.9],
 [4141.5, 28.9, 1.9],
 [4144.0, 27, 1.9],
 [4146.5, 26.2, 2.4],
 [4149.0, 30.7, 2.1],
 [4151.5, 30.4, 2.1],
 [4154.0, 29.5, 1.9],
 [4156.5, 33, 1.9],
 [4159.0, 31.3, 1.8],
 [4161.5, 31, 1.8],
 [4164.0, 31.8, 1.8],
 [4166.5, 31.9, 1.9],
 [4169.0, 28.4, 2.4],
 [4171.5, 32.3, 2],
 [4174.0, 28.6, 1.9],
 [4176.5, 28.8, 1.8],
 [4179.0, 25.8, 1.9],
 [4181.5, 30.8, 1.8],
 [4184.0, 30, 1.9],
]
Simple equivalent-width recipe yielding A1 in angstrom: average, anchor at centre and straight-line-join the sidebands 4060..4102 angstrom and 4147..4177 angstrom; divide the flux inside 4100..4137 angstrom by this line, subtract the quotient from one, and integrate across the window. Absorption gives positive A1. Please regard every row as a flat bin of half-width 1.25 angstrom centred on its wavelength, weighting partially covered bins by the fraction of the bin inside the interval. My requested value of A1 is 5.12 angstrom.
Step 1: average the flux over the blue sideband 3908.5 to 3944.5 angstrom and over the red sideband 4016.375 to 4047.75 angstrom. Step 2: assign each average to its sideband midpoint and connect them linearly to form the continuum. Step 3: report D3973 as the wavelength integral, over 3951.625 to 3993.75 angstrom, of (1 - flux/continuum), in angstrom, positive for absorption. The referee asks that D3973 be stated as 6.6 angstrom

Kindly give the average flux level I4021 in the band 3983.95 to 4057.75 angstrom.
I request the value 30.4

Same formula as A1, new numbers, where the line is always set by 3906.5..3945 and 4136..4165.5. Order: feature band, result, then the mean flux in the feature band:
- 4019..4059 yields -4.68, 31.2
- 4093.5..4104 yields 1.46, 24.8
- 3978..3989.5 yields 0.91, 24.9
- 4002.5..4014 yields -1.22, 30.4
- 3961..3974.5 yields 3.89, 19.1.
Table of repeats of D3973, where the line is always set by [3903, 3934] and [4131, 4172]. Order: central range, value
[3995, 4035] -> -3.7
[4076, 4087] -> -0.5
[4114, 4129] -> 0.9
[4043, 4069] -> -2.8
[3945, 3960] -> -0.7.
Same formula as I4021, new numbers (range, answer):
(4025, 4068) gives 31.2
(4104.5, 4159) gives 27.7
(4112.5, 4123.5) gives 26.8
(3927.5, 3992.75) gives 24.4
